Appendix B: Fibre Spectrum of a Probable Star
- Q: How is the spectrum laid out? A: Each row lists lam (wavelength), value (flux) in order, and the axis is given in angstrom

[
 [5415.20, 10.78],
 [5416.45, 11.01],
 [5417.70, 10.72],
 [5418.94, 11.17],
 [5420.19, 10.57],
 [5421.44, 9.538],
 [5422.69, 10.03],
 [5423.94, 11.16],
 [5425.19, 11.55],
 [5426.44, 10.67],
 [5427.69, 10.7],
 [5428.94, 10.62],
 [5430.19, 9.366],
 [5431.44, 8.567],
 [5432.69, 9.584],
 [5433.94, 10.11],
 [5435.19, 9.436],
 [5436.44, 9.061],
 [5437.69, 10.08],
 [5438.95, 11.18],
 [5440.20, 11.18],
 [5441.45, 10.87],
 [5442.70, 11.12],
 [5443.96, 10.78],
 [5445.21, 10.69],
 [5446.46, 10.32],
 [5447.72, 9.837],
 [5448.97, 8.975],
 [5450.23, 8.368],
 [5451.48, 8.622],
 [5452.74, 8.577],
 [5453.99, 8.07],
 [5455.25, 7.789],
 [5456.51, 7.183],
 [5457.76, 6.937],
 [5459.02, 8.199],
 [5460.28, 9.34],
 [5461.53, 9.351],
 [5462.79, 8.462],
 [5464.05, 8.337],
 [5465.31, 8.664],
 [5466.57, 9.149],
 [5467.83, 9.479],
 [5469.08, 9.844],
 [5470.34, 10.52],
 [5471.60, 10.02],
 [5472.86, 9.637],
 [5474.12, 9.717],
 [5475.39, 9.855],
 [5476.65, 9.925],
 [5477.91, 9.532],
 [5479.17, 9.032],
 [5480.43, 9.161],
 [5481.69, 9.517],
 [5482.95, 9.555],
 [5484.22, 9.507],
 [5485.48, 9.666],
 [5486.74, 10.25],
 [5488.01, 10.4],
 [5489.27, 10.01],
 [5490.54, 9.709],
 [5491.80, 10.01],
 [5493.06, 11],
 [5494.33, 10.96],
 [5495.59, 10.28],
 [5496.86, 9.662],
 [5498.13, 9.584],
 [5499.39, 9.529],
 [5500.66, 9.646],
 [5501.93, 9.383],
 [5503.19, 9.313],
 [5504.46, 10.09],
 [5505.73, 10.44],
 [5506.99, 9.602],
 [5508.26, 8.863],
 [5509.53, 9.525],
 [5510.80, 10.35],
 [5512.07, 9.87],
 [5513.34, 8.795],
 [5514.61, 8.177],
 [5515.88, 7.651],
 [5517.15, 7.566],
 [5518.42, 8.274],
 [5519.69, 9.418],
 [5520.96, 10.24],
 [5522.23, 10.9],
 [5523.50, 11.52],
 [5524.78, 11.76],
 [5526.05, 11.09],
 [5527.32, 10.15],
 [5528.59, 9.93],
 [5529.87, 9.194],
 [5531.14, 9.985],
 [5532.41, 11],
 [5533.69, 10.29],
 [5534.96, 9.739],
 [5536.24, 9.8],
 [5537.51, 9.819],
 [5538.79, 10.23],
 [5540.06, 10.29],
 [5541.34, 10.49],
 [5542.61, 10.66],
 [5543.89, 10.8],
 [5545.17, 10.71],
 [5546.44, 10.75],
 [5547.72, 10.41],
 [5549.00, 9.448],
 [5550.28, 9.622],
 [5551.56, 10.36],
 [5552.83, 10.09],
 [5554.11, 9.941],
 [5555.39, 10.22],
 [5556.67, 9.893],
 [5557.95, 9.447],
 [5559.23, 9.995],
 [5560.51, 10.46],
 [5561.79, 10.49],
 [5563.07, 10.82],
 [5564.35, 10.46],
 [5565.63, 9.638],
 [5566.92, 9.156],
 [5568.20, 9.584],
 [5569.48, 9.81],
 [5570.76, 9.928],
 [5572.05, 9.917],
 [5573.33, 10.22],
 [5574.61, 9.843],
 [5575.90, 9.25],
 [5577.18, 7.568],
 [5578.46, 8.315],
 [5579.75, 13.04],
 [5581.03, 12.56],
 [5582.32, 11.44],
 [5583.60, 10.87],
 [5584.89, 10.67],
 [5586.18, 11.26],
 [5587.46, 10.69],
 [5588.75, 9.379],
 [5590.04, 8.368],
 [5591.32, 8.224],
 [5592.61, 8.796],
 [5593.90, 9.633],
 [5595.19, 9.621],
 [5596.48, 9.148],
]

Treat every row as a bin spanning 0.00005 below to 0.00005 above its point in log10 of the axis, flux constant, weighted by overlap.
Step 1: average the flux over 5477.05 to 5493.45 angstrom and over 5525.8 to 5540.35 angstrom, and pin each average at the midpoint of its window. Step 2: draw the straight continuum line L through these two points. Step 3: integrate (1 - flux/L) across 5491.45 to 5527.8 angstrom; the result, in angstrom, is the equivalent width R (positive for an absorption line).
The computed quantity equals 0.6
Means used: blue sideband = 9.79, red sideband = 10.1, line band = 9.78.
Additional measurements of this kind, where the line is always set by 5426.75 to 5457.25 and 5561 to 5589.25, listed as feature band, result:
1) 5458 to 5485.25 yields 1.18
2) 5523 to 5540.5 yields -0.52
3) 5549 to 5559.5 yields 0.23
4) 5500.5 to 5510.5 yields 0.29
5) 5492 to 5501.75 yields -0.18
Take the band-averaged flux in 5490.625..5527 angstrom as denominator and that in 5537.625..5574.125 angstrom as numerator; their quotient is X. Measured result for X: 1.04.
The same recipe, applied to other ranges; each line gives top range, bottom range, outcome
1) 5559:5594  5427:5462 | 1.06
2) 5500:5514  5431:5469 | 1.04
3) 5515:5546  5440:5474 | 1.09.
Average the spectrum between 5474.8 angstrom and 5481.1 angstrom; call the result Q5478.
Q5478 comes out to 9.51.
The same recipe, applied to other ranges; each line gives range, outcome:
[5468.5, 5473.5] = 10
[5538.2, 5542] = 10.4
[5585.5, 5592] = 9.59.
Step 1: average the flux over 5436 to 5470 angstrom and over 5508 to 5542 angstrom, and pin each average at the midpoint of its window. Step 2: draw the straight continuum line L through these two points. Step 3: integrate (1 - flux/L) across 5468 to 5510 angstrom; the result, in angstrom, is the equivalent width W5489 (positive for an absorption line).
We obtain -1.1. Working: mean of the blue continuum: 9.29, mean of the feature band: 9.81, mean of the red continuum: 9.82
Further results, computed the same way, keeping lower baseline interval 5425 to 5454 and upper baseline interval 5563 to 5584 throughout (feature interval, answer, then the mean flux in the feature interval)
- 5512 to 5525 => 0.86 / 9.38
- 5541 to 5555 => -0.29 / 10.3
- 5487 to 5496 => -0.29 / 10.3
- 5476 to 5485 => 0.48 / 9.47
